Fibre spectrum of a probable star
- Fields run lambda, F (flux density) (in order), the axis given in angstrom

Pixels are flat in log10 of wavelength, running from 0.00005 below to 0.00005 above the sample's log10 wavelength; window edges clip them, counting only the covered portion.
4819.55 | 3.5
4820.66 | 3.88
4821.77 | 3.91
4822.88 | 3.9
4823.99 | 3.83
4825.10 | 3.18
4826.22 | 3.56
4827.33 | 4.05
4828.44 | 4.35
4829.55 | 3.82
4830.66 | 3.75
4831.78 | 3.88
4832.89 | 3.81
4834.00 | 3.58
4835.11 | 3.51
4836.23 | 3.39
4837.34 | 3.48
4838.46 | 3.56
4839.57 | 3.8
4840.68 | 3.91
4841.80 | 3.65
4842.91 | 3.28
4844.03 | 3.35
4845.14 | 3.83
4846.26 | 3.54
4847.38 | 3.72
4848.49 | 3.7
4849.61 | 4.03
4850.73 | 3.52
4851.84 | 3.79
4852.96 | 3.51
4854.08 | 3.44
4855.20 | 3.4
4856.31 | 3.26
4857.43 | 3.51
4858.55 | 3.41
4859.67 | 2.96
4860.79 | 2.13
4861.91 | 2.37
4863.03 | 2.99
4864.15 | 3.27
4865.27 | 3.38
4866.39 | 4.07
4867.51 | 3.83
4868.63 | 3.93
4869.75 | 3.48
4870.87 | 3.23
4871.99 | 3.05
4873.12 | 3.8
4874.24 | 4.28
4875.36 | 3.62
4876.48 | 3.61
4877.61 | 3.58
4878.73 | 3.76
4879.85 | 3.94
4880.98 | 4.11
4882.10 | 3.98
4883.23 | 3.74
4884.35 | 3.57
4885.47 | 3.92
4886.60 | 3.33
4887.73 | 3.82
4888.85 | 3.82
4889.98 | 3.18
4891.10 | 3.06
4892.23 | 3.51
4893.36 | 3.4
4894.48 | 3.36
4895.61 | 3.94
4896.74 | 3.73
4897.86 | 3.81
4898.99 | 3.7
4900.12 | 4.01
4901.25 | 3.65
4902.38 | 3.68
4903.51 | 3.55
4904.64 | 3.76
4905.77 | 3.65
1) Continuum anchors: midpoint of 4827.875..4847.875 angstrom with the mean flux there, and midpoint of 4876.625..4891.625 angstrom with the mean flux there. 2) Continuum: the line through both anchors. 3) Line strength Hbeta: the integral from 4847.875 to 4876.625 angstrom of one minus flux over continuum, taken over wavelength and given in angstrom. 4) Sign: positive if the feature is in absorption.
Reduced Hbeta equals 1.83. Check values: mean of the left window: 3.68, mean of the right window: 3.68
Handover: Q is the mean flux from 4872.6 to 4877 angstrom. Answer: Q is 3.84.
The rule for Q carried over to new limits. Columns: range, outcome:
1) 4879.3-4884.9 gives 3.87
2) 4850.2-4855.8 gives 3.53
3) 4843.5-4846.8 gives 3.58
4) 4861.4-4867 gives 3.23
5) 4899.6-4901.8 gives 3.82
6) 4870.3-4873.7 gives 3.36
